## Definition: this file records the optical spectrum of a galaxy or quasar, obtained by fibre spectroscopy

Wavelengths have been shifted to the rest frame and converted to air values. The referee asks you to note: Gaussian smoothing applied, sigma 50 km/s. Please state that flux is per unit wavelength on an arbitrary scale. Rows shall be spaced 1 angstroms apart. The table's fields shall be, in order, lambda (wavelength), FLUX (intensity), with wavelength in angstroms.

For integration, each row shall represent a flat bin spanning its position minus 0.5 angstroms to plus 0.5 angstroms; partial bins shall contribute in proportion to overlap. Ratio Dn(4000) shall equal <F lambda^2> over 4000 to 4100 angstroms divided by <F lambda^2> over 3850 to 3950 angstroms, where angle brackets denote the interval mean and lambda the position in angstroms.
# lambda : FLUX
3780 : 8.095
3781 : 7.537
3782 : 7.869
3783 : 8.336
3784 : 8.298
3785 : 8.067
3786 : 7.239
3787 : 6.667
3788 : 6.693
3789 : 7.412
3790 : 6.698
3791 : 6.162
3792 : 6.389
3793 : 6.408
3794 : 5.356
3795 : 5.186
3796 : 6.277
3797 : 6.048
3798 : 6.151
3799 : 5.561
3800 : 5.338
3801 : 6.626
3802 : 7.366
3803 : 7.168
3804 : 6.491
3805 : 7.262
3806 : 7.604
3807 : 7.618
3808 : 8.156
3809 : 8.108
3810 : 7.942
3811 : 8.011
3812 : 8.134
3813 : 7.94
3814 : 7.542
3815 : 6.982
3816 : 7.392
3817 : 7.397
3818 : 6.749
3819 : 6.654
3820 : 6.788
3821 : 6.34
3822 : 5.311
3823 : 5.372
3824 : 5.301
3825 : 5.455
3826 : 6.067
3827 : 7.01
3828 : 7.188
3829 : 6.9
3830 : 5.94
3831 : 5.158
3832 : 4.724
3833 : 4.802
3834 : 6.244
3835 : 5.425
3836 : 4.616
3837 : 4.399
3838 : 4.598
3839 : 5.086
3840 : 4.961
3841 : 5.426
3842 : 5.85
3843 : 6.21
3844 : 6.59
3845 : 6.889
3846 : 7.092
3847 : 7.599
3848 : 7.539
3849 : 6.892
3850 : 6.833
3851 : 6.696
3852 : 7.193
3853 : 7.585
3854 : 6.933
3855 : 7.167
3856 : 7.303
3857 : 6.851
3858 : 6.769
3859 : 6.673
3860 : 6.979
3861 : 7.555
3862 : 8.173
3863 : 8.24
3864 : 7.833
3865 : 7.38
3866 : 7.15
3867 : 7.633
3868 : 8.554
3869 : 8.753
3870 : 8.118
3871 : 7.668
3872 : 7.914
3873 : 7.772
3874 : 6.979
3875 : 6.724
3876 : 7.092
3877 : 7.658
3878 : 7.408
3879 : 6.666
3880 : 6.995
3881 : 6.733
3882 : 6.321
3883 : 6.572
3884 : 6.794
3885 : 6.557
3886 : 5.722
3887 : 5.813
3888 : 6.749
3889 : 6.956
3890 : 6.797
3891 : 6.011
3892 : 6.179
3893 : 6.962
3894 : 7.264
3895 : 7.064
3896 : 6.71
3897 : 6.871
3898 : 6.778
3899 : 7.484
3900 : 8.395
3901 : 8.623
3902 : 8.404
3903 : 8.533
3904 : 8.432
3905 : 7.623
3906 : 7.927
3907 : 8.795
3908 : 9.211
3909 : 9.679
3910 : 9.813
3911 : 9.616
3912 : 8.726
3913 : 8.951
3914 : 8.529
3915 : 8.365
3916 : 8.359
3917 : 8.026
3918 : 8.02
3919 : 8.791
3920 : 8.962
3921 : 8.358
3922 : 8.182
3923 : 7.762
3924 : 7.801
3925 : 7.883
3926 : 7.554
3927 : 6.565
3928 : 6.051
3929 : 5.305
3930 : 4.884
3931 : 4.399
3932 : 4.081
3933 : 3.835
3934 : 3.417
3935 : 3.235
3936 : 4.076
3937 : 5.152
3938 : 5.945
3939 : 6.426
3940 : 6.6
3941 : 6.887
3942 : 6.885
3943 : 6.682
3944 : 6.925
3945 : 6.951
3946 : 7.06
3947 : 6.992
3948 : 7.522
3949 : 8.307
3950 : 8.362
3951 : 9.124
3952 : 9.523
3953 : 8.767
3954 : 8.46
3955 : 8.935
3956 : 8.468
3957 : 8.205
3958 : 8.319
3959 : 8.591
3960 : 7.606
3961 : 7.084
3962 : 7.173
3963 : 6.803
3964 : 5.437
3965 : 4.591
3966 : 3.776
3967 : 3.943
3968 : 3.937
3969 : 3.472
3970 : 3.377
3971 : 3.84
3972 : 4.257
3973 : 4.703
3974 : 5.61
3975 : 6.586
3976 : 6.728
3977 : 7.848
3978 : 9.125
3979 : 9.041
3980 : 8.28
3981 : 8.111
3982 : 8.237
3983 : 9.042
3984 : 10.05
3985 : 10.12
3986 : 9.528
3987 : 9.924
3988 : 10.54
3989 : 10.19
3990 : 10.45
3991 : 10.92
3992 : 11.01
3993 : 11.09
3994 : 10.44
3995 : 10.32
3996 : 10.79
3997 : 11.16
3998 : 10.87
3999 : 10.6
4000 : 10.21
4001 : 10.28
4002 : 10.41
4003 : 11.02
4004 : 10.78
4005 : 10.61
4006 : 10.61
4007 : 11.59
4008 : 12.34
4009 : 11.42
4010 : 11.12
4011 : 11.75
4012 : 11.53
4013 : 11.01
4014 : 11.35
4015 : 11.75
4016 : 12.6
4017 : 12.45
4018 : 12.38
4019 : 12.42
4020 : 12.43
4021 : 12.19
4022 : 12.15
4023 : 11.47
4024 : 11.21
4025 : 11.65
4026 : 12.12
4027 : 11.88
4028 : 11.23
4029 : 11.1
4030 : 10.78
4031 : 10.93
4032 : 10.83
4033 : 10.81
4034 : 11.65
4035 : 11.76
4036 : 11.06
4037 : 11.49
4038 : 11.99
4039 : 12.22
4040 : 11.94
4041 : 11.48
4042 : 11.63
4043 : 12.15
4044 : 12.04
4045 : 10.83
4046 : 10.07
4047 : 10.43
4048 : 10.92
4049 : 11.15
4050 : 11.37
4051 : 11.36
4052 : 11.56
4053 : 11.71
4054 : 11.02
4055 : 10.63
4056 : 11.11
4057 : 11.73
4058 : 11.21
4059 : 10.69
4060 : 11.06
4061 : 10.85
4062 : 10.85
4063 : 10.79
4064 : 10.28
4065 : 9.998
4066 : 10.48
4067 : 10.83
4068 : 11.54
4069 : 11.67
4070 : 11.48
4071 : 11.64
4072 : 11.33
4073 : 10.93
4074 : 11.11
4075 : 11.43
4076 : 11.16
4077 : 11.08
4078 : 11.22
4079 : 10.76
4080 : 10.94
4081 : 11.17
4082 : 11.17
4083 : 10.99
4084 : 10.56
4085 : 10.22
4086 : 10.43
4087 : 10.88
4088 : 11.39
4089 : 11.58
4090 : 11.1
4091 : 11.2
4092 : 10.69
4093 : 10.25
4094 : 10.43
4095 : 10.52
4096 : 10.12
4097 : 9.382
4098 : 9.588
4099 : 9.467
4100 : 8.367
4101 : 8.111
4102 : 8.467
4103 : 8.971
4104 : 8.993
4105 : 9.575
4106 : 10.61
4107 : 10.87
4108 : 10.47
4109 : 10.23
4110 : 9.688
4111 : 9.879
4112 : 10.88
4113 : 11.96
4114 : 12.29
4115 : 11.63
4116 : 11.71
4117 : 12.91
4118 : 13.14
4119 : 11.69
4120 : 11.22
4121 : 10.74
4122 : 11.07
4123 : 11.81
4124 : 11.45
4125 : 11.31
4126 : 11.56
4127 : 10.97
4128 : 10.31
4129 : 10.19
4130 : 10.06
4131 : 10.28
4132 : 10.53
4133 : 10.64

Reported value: 1.7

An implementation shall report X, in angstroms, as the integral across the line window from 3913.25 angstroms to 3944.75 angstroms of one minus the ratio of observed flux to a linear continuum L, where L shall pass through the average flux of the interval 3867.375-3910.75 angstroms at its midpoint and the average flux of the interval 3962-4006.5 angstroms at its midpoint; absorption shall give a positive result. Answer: 4.9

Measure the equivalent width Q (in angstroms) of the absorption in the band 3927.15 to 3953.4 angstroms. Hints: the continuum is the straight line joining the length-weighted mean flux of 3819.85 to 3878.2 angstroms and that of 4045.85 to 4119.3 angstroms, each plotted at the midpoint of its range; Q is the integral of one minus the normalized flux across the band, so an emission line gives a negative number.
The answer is 6.4 angstroms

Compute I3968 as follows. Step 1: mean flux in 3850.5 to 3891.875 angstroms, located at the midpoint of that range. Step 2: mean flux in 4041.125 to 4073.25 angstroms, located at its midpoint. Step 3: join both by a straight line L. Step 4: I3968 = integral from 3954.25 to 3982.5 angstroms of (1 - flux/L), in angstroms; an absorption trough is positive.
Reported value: 8.3 angstroms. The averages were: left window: 7.15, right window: 11.1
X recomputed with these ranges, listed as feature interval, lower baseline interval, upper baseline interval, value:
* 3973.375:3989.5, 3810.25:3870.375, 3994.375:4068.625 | 2.3 angstroms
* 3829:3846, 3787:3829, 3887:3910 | 3.6 angstroms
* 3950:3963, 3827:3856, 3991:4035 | 1.8 angstroms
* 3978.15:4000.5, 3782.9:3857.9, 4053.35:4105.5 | -2.0 angstroms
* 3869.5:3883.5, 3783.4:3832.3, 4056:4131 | 0.9 angstroms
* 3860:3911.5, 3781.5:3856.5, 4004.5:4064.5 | 3.6 angstroms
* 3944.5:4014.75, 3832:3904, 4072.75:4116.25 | 0.4 angstroms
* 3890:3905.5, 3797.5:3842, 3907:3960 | -0.7 angstroms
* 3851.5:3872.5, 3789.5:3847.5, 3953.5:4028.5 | -1.2 angstroms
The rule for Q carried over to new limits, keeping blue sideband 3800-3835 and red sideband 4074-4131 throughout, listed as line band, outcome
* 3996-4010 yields -2.4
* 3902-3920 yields -1.5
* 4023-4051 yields -4.5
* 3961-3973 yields 5.6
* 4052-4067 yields -1.2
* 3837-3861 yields 2.0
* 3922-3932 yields 2.2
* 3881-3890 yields 1.4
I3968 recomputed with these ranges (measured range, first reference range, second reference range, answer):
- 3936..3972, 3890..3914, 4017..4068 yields 9.9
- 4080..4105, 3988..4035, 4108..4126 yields 2.6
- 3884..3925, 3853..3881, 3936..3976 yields -4.5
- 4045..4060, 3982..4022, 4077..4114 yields -0.6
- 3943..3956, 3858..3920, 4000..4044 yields 1.9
